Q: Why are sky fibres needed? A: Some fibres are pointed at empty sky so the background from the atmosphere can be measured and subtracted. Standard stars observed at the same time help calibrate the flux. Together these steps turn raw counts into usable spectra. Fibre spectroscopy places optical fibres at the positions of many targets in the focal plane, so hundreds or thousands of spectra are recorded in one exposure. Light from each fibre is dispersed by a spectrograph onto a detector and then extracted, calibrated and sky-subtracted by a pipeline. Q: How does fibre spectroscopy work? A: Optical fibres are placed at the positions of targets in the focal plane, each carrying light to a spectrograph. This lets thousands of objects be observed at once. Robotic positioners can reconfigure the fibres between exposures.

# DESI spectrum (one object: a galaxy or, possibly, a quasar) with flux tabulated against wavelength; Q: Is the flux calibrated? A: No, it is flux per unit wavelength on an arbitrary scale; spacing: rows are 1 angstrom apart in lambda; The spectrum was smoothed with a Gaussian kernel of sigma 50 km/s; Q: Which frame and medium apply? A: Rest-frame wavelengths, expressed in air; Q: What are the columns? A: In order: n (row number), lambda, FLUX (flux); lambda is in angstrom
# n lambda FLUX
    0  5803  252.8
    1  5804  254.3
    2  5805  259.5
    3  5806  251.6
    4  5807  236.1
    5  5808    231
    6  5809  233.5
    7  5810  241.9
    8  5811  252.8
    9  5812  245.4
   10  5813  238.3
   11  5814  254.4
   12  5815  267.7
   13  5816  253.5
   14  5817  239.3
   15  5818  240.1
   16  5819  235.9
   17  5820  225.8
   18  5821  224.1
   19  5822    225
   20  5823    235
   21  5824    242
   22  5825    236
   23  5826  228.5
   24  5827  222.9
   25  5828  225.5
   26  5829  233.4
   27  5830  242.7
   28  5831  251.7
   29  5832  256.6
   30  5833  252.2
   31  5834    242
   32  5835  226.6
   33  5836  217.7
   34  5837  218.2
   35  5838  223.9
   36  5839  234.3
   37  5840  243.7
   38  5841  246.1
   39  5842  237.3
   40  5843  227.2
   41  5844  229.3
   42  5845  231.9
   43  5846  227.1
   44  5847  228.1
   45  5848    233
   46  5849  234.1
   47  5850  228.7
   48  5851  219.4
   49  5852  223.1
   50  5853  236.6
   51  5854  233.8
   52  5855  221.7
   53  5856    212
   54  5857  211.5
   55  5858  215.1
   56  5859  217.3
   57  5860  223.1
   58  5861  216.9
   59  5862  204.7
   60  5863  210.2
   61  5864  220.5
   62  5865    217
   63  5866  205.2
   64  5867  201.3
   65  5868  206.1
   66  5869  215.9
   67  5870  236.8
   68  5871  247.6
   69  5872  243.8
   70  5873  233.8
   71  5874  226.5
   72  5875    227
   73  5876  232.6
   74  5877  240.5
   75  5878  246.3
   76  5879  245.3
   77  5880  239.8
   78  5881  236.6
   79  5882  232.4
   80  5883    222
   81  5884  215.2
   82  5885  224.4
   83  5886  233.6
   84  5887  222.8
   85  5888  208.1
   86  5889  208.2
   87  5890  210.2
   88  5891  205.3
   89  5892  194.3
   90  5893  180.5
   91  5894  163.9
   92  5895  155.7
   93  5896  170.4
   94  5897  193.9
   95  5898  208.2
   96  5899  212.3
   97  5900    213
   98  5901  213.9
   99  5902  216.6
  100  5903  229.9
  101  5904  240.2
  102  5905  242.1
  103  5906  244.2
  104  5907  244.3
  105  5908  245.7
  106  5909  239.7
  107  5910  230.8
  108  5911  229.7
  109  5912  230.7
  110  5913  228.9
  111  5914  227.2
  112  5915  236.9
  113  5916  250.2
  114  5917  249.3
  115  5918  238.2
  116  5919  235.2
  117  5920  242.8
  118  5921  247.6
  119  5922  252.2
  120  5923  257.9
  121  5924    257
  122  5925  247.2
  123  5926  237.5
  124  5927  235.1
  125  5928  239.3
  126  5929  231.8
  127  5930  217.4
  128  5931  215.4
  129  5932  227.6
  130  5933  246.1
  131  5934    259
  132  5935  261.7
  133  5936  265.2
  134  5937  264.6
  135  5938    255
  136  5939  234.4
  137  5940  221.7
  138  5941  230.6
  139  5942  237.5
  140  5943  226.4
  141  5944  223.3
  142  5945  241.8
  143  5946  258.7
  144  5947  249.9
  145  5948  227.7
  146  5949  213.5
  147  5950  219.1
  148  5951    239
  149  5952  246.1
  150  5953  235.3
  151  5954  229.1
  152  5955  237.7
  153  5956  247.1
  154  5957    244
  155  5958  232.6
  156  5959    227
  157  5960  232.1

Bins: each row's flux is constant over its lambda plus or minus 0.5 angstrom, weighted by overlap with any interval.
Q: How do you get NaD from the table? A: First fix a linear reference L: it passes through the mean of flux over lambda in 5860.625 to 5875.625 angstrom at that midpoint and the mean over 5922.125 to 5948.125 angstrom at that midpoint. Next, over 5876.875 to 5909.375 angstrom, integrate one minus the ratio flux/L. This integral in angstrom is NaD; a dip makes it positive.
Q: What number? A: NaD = 1.5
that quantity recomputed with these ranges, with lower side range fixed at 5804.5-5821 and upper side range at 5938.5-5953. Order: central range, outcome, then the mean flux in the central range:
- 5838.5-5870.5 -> 2.3 angstrom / 223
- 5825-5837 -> 0.3 angstrom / 236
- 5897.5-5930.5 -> 0.1 angstrom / 236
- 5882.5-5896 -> 2.0 angstrom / 202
